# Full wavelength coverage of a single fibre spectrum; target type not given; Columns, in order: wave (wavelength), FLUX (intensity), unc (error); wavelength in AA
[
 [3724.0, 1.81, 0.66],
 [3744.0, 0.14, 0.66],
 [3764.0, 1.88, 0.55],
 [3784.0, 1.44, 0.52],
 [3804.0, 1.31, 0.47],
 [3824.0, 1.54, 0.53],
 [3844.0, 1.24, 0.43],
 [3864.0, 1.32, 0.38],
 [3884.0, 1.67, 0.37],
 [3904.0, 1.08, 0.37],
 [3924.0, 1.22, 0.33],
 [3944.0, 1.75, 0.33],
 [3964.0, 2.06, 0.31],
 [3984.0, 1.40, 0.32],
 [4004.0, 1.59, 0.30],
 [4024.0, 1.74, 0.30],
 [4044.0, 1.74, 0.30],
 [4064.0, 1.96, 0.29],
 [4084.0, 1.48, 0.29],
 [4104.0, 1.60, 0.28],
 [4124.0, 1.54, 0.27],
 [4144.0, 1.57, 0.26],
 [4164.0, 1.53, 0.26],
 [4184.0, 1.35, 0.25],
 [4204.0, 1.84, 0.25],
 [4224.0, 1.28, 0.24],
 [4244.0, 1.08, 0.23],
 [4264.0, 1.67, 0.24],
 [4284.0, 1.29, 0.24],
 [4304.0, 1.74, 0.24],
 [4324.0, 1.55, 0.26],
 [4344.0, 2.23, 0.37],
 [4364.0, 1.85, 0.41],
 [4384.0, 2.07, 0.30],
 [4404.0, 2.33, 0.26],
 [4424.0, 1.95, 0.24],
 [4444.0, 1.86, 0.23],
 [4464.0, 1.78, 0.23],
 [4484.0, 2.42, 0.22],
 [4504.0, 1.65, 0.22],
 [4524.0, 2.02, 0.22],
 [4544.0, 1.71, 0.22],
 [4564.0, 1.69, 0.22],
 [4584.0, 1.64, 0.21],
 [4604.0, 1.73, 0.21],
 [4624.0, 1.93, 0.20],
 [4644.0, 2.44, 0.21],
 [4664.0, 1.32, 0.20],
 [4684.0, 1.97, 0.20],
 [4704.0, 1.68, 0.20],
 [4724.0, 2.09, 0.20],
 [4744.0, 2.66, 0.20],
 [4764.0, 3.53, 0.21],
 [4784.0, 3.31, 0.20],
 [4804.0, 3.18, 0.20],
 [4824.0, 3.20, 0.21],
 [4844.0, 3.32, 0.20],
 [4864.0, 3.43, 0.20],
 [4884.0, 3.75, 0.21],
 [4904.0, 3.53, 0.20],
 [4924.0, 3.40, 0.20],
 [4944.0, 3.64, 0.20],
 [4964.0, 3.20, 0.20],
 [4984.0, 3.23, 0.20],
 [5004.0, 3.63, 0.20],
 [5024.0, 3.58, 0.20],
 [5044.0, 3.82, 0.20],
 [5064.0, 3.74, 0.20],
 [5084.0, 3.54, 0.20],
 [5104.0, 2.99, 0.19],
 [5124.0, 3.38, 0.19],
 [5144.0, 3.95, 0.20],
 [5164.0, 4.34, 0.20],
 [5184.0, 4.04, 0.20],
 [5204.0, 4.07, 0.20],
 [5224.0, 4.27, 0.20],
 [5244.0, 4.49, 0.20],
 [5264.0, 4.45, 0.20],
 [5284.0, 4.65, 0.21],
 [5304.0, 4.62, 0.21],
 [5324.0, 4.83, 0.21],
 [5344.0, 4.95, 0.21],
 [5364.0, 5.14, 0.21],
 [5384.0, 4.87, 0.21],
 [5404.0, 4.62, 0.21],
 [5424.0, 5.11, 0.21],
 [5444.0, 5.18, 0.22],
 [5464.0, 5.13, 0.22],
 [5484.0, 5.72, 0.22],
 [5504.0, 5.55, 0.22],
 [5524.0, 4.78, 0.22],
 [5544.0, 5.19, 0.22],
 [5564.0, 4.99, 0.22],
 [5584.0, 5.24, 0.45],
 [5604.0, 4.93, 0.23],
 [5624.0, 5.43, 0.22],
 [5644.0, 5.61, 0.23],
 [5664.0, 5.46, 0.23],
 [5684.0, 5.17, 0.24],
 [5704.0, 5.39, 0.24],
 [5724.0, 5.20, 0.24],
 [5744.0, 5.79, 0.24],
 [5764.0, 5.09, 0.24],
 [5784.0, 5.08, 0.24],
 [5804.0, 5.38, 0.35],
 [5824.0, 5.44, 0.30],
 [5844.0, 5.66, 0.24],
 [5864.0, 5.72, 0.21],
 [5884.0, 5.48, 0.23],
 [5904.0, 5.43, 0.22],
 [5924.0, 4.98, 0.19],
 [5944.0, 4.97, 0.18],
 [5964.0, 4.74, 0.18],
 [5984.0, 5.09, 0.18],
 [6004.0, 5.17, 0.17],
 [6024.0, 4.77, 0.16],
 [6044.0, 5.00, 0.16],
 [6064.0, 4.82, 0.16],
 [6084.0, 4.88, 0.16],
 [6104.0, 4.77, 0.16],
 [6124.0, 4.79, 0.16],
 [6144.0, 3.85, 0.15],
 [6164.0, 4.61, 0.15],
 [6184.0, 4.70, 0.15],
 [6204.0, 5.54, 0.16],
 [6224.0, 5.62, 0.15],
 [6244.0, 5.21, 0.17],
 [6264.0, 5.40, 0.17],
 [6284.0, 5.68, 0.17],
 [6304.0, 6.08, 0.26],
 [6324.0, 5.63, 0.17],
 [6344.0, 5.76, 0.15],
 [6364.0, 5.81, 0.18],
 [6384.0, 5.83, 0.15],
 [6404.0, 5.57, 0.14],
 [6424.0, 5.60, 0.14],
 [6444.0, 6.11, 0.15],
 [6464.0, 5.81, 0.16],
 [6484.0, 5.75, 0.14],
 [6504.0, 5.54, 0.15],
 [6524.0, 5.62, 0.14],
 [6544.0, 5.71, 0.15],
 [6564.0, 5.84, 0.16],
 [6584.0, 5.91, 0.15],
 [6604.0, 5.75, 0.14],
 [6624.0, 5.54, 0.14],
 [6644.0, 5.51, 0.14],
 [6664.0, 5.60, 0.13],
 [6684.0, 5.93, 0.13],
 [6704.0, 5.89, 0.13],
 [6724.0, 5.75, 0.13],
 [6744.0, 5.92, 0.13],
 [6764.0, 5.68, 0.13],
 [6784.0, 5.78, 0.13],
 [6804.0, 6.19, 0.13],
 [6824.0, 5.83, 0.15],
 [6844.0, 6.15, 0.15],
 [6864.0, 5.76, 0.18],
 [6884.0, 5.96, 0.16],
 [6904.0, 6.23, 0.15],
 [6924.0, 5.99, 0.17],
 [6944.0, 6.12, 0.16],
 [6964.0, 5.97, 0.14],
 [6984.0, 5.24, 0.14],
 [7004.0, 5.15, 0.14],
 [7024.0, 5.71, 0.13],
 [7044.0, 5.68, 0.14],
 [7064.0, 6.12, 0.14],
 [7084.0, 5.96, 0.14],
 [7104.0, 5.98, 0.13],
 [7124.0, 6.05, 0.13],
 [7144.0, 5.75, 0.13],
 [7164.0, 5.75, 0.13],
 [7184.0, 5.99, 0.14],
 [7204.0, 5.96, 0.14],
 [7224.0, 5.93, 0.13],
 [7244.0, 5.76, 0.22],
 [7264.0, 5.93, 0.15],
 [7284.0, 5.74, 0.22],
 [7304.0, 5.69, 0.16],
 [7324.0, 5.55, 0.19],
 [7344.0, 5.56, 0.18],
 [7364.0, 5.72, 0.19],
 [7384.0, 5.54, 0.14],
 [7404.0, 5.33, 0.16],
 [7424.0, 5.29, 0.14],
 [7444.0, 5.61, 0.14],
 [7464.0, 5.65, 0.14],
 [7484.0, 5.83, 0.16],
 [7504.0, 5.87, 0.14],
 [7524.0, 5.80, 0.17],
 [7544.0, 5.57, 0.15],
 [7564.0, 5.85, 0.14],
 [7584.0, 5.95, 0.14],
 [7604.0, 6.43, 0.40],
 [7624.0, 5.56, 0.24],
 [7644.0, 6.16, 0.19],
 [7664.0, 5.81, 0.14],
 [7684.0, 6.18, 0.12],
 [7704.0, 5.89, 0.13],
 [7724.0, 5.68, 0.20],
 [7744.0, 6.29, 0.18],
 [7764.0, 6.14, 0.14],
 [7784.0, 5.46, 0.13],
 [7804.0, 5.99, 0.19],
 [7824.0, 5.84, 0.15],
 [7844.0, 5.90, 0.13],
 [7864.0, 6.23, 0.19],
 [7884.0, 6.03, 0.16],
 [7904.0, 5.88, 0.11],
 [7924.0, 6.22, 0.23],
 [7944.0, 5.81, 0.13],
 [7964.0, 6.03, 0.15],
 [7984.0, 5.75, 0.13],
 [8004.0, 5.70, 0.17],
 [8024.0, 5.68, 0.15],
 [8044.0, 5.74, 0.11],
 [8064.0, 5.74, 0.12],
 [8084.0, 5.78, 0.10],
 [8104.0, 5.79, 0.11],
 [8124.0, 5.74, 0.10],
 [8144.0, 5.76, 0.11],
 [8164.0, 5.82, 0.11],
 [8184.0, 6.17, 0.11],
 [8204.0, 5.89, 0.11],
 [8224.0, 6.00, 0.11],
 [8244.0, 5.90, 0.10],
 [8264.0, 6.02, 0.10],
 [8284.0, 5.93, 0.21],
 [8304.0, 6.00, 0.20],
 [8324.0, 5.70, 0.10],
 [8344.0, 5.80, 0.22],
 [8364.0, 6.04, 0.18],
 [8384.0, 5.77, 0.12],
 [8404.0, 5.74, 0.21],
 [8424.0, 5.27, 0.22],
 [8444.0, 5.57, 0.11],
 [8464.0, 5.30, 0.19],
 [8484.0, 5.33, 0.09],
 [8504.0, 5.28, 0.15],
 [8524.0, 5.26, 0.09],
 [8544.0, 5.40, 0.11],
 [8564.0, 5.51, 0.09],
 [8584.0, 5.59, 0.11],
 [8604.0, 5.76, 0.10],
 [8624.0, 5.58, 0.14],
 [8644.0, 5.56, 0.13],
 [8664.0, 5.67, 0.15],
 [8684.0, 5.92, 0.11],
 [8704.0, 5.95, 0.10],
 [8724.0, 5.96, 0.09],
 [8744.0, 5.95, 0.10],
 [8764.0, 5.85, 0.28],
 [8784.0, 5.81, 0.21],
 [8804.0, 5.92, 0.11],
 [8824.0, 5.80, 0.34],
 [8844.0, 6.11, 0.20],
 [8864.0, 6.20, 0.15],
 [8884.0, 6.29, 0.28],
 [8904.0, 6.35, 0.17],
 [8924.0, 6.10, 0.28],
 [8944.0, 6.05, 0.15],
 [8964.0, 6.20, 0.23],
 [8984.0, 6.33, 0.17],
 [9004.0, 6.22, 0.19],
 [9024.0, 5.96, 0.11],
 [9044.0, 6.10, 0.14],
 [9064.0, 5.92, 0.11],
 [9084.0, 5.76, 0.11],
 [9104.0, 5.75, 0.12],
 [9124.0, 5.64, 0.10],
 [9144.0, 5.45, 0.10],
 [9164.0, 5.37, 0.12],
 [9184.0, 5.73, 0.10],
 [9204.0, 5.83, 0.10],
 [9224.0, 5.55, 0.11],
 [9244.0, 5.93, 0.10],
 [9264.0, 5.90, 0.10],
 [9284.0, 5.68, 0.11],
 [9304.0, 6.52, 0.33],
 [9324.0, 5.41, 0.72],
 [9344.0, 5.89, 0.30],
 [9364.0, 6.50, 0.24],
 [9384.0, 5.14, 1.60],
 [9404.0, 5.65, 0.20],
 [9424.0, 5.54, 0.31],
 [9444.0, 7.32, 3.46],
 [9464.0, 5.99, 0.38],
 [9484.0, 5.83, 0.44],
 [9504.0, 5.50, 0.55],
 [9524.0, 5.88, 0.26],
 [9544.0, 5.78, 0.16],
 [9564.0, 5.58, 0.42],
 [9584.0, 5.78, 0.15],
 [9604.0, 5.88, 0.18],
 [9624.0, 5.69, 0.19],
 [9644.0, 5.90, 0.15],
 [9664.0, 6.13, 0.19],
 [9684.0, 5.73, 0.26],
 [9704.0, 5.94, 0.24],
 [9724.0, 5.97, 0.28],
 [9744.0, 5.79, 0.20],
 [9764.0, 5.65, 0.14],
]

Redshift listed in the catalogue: 0.19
